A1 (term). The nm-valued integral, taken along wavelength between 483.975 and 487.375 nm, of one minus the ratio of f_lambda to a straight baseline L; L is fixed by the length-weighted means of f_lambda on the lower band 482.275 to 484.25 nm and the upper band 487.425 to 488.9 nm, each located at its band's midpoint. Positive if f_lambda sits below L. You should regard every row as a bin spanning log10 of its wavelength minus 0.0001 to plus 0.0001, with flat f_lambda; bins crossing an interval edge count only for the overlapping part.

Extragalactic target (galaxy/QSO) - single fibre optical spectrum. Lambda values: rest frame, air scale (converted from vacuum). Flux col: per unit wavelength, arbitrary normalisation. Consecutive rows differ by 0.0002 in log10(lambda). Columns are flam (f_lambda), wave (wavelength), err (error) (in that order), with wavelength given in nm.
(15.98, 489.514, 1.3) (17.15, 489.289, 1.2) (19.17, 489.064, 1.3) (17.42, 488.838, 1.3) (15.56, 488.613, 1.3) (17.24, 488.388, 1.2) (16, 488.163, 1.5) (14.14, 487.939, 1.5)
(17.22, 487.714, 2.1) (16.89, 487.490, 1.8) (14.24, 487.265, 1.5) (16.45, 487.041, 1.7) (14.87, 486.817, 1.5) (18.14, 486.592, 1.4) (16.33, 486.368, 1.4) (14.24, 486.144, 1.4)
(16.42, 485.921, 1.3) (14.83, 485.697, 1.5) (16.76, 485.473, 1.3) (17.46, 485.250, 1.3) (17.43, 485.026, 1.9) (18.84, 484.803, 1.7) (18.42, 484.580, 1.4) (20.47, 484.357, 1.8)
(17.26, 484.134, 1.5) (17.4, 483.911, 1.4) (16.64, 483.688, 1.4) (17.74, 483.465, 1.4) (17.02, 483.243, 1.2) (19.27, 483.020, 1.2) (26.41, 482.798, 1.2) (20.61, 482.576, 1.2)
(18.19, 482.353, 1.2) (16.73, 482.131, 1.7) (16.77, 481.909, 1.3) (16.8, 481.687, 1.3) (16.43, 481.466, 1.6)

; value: 0.16 nm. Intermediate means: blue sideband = 19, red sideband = 16.3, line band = 16.8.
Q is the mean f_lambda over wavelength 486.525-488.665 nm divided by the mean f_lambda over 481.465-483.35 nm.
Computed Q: 0.9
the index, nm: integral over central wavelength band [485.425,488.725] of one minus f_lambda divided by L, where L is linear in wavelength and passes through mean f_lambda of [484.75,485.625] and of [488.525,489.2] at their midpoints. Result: 0.280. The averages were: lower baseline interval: 17.4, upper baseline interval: 17.4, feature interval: 15.9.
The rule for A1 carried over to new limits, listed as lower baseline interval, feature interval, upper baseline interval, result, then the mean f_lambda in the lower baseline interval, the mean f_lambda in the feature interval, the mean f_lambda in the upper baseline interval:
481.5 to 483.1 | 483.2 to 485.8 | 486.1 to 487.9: 0.019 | 19.1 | 17.5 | 16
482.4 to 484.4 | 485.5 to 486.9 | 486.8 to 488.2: 0.076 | 19.1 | 15.9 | 15.7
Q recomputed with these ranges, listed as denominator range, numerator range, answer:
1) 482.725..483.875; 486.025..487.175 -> 0.84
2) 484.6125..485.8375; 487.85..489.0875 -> 0.96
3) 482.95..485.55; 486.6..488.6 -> 0.89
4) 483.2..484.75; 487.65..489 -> 0.91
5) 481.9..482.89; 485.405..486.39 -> 0.78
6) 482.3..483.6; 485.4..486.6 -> 0.80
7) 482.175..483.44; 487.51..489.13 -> 0.83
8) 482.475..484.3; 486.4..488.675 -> 0.84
